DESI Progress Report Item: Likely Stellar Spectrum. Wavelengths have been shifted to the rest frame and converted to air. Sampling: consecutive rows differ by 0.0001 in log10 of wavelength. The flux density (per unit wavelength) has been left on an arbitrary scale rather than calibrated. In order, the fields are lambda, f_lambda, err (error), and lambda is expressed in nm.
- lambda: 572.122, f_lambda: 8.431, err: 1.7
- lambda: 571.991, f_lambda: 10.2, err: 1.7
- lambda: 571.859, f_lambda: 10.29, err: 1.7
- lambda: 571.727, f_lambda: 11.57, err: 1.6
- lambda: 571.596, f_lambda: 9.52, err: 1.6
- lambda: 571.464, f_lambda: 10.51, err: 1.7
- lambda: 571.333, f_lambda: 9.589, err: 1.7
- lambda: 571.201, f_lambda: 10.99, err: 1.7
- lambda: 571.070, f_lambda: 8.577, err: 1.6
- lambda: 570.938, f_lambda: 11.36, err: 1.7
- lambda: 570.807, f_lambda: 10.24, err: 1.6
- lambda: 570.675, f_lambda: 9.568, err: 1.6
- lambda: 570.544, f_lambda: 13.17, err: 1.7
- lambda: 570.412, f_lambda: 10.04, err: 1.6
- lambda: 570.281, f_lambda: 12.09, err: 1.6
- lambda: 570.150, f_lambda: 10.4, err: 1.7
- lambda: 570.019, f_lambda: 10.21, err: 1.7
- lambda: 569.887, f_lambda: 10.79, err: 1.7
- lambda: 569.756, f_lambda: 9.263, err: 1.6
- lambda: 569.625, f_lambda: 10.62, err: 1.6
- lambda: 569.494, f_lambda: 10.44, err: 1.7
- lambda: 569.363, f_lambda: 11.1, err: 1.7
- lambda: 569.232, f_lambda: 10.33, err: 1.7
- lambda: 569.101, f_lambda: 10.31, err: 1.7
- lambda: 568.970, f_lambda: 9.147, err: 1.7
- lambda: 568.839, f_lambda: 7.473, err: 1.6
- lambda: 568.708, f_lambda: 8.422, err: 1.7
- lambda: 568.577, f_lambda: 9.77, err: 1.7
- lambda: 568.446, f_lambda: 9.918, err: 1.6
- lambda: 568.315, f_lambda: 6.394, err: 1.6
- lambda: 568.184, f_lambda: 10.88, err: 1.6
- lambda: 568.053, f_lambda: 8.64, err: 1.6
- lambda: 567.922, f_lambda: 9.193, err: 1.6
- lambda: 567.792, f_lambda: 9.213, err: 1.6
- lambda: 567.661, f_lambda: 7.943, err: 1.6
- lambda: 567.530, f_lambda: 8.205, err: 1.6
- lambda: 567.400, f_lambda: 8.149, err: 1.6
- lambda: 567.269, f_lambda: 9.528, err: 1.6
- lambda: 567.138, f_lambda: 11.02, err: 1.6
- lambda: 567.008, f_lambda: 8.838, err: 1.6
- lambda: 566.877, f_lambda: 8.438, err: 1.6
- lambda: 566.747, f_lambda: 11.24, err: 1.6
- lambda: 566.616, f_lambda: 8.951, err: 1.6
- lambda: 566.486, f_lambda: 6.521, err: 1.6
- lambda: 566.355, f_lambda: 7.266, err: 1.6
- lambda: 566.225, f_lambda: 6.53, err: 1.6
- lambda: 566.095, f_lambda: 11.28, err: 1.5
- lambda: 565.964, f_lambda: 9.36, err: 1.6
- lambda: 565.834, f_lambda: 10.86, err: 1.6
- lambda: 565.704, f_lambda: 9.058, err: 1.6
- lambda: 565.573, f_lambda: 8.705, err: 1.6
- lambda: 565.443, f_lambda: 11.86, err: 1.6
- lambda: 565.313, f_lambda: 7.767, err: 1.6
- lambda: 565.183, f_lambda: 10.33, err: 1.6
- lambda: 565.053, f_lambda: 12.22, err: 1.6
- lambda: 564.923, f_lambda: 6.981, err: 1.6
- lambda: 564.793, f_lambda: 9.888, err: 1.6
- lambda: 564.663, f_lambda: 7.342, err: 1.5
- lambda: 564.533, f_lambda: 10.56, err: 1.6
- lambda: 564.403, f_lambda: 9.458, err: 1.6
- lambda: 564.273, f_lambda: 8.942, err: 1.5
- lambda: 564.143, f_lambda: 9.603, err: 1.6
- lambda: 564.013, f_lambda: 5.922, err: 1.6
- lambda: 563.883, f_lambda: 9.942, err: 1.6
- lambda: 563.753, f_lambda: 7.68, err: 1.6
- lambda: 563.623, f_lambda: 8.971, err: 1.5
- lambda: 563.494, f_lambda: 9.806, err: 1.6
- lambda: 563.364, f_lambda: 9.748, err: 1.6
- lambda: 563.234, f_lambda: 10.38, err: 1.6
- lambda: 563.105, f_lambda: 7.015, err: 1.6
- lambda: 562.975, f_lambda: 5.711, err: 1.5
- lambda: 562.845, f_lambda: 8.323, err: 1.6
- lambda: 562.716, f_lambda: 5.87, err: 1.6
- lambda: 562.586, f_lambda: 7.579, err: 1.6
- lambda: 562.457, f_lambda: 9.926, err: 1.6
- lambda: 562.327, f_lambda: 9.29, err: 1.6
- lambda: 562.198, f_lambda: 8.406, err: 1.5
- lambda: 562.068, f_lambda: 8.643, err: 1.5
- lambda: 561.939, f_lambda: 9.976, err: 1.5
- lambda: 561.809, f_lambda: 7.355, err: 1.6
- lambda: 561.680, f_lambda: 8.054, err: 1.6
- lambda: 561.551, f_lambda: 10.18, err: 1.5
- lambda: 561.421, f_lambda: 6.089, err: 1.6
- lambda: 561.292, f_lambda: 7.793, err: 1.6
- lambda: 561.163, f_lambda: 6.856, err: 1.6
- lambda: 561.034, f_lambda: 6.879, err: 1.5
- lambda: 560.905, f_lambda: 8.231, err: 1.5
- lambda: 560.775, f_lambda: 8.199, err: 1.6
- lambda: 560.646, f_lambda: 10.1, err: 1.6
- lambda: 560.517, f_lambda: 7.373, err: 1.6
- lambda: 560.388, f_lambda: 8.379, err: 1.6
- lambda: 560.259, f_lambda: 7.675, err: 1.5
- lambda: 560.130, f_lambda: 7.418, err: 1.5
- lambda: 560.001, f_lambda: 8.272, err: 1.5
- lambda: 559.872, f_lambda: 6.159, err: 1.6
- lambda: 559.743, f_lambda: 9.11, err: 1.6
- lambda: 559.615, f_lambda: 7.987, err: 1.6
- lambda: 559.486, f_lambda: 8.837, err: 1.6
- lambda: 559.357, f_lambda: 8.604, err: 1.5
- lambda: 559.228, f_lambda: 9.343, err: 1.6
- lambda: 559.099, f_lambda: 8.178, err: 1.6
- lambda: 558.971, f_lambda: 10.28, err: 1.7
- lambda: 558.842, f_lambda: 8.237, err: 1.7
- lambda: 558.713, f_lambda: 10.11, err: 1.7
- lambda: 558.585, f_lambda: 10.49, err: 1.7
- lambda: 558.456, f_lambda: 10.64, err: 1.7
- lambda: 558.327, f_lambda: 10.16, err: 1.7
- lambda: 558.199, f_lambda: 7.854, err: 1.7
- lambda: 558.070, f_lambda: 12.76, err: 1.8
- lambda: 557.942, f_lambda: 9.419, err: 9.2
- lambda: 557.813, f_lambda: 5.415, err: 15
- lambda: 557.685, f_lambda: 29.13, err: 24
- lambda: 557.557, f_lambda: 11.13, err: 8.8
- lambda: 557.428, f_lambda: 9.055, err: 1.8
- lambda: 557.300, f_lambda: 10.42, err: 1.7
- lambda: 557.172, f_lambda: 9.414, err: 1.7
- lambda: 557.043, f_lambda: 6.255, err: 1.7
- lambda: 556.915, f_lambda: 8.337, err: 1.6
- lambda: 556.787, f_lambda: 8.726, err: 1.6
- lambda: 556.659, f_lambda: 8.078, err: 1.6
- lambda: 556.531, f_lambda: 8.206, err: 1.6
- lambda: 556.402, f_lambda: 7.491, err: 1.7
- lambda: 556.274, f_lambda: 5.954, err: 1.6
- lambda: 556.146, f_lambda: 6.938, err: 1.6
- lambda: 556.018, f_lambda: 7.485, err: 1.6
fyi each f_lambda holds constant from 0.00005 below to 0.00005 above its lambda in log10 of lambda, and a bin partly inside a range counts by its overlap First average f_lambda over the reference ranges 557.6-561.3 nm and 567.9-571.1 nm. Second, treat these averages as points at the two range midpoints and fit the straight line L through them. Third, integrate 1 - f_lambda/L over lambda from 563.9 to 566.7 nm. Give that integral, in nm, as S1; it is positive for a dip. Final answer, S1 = 0.187 nm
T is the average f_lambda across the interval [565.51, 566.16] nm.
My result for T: 9.85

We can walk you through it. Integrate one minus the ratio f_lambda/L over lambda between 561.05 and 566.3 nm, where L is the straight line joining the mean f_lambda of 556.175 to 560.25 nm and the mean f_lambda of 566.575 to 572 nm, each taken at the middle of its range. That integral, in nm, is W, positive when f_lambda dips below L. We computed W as 0.47 nm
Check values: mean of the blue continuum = 9.36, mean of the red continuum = 9.82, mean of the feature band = 8.74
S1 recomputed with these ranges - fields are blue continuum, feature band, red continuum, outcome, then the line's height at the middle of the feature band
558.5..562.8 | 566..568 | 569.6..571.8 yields 0.18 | 9.71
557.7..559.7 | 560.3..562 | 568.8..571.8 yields 0.30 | 9.85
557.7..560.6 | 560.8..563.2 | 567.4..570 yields 0.33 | 9.19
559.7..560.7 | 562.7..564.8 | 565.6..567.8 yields -0.01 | 8.53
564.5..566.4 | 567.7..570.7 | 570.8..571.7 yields 0.00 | 9.88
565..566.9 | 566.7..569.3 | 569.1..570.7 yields 0.23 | 10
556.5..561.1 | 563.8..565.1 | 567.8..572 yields 0.09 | 9.67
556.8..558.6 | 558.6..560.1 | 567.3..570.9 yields 0.27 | 10.6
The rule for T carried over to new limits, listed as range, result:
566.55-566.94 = 9.55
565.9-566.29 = 9.05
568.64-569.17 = 8.85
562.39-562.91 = 7.93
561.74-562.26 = 8.58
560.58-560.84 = 9.13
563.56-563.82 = 8.32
